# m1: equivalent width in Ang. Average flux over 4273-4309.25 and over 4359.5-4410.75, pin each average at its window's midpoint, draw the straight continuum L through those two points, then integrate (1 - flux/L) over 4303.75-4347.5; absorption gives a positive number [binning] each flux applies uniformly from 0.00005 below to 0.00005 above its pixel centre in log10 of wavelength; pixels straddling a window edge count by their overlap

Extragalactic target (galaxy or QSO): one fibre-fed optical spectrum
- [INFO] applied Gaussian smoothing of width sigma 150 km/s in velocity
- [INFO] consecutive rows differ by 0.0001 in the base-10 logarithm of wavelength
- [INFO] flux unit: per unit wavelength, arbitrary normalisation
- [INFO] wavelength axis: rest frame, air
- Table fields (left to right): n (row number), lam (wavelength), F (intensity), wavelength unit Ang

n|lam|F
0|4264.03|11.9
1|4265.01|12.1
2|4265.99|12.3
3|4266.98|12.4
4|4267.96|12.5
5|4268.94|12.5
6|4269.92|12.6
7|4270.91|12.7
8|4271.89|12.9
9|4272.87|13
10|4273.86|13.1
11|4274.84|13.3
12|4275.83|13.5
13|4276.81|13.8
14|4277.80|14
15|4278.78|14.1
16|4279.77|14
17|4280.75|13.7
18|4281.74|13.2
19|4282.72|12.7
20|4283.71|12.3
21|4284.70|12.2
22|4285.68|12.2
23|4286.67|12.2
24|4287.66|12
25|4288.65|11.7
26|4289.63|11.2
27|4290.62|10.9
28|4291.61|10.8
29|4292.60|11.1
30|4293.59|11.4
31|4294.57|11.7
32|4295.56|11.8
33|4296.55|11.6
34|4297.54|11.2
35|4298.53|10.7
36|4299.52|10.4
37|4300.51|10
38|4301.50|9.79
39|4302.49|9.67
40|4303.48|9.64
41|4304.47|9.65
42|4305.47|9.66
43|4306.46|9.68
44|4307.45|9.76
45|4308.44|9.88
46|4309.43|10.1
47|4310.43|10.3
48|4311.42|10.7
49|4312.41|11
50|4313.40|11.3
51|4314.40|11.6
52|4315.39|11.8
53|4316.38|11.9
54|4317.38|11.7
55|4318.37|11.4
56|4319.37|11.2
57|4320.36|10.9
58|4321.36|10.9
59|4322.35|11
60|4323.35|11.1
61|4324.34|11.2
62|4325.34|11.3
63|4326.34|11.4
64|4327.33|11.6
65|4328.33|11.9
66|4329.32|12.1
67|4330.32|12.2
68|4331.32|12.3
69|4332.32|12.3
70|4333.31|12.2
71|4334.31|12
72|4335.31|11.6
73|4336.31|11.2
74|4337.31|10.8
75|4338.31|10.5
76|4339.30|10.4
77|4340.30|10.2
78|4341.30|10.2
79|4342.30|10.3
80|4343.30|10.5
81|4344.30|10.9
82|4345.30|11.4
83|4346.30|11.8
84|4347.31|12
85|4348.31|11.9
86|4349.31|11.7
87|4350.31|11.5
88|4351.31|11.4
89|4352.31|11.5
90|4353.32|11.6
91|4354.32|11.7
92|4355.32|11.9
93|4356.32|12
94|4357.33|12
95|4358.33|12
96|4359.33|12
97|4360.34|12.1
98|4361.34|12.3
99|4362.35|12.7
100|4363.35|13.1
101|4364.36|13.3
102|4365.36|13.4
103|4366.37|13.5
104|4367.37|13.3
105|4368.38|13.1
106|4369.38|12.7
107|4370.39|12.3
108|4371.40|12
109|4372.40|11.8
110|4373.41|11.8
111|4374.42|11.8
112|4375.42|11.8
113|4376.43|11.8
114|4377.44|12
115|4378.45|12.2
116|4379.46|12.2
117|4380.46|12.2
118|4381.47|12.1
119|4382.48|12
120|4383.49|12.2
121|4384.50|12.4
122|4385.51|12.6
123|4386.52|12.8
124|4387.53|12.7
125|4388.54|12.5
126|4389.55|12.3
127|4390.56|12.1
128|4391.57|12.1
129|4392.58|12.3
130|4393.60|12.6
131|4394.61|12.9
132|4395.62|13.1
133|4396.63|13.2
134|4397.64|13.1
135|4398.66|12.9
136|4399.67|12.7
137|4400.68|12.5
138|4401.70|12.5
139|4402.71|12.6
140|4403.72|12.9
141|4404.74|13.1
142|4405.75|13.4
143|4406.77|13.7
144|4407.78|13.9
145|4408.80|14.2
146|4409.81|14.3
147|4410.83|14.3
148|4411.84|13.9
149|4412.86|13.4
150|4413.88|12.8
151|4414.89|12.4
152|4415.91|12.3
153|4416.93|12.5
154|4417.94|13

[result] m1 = 3.4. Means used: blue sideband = 11.6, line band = 11.1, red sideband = 12.7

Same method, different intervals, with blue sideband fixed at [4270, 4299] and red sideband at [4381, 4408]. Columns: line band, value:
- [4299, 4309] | 2.1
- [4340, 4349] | 1.1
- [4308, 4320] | 1.3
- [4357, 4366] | 0.0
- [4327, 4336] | 0.4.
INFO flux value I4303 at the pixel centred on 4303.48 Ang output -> 9.64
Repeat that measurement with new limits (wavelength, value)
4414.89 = 12.4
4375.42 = 11.8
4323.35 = 11.1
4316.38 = 11.9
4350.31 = 11.5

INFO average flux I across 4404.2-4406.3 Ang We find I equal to 13.2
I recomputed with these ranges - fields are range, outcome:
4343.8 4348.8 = 11.6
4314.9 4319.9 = 11.6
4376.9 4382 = 12.1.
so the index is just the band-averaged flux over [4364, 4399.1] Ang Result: 12.5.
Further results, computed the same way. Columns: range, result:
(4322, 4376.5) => 11.8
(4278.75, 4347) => 11.3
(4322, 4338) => 11.6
